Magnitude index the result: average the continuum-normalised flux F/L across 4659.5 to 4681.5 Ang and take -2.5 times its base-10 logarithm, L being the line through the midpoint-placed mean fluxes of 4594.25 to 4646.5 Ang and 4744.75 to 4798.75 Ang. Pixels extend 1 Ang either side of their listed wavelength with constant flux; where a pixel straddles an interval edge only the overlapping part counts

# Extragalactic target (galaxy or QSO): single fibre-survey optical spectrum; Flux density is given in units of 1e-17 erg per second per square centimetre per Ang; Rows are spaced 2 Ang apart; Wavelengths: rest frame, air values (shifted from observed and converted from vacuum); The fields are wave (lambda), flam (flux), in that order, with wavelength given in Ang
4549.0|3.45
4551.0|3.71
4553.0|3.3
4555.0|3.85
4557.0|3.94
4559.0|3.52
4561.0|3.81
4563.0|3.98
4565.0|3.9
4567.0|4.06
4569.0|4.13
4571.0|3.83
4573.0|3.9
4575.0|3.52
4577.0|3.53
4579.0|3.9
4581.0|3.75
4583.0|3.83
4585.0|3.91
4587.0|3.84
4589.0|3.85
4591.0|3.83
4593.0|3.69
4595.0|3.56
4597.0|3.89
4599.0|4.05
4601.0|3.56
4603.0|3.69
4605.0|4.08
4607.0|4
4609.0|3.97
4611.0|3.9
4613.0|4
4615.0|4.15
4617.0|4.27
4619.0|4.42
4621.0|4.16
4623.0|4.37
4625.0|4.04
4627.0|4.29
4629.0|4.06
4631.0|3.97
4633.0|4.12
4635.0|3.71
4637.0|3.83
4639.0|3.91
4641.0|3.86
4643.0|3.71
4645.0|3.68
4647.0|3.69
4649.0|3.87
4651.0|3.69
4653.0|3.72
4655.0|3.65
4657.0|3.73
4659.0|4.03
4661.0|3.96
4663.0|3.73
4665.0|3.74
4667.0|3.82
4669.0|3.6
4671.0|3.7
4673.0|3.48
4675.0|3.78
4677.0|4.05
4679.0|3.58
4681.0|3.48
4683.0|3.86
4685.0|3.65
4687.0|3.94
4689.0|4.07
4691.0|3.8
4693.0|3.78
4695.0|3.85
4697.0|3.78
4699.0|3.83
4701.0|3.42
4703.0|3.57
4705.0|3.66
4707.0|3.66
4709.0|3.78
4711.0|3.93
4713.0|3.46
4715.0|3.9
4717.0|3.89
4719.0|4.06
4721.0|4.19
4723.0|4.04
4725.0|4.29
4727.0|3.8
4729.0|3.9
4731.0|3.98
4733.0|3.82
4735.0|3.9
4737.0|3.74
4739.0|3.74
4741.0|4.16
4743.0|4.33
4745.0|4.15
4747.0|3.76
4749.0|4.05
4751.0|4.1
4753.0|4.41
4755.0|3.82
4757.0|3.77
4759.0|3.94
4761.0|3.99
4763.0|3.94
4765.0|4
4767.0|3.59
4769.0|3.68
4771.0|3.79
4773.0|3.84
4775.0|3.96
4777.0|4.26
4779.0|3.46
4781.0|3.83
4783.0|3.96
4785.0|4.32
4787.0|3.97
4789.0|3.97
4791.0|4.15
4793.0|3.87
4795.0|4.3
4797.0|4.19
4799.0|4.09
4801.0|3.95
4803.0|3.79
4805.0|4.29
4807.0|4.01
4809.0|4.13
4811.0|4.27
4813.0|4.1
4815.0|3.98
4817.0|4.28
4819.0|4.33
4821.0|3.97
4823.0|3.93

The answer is 0.07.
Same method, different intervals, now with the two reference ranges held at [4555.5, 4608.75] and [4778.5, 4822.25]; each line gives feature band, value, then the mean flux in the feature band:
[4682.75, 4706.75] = 0.05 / 3.76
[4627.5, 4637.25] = -0.02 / 3.96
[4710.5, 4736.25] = 0.01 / 3.93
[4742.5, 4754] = -0.03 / 4.12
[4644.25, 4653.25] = 0.05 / 3.73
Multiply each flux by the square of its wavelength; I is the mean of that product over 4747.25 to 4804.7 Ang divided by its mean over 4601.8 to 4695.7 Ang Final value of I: 1.1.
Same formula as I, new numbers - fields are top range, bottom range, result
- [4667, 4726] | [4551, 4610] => 1.05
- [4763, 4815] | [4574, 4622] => 1.11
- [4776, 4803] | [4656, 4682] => 1.13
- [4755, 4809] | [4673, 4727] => 1.07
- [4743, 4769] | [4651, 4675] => 1.10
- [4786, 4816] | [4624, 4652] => 1.12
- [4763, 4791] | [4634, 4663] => 1.09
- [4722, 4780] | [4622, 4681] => 1.07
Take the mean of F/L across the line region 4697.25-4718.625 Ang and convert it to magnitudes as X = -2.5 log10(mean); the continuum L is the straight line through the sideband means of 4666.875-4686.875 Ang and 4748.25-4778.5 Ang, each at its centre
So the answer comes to 0.02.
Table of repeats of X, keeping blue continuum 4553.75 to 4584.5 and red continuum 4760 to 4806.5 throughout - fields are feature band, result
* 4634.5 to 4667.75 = 0.027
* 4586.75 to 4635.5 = -0.036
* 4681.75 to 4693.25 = 0.016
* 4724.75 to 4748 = -0.005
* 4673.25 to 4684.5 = 0.049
